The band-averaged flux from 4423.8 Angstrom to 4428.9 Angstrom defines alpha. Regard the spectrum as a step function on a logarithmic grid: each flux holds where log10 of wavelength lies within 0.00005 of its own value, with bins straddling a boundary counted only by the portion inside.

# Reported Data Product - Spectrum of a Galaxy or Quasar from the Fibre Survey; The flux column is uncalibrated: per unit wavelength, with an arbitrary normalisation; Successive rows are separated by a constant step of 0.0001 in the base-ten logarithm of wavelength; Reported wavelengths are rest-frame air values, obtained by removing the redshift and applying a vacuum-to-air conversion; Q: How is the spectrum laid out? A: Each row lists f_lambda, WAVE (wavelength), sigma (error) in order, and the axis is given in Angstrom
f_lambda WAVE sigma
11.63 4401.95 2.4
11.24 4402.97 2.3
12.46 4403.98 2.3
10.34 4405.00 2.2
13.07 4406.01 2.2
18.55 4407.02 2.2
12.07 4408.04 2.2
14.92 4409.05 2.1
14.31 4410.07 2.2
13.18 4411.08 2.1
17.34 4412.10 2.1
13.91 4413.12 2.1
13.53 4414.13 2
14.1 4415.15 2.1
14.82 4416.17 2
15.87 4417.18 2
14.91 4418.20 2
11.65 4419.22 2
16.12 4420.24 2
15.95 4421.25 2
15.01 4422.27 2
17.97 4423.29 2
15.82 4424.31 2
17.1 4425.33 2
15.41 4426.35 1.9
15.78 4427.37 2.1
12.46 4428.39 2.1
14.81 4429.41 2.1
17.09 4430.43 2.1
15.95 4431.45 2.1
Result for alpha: 15.3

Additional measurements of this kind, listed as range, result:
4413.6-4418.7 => 14.7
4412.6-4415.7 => 13.8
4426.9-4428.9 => 14.1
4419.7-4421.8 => 16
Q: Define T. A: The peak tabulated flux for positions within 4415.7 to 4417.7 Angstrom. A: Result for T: 15.87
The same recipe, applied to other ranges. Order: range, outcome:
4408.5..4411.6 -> 14.92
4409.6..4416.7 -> 17.34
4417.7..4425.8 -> 17.97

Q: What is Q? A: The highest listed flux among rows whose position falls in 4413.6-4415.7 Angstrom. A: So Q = 14.1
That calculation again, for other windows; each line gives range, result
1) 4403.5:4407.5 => 18.55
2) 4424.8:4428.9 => 17.1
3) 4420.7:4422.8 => 15.95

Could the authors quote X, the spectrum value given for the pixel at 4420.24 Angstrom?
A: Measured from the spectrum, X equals 16.12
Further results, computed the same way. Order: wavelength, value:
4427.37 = 15.78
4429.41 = 14.81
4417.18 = 15.87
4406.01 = 13.07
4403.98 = 12.46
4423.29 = 17.97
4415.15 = 14.1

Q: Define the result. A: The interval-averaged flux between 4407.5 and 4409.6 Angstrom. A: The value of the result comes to 13.5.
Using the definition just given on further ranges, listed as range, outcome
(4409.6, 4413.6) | 14.7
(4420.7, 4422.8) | 15.6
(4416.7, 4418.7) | 15.4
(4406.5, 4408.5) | 15.4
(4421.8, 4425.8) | 16.5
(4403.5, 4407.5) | 13.6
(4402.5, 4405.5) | 11.3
